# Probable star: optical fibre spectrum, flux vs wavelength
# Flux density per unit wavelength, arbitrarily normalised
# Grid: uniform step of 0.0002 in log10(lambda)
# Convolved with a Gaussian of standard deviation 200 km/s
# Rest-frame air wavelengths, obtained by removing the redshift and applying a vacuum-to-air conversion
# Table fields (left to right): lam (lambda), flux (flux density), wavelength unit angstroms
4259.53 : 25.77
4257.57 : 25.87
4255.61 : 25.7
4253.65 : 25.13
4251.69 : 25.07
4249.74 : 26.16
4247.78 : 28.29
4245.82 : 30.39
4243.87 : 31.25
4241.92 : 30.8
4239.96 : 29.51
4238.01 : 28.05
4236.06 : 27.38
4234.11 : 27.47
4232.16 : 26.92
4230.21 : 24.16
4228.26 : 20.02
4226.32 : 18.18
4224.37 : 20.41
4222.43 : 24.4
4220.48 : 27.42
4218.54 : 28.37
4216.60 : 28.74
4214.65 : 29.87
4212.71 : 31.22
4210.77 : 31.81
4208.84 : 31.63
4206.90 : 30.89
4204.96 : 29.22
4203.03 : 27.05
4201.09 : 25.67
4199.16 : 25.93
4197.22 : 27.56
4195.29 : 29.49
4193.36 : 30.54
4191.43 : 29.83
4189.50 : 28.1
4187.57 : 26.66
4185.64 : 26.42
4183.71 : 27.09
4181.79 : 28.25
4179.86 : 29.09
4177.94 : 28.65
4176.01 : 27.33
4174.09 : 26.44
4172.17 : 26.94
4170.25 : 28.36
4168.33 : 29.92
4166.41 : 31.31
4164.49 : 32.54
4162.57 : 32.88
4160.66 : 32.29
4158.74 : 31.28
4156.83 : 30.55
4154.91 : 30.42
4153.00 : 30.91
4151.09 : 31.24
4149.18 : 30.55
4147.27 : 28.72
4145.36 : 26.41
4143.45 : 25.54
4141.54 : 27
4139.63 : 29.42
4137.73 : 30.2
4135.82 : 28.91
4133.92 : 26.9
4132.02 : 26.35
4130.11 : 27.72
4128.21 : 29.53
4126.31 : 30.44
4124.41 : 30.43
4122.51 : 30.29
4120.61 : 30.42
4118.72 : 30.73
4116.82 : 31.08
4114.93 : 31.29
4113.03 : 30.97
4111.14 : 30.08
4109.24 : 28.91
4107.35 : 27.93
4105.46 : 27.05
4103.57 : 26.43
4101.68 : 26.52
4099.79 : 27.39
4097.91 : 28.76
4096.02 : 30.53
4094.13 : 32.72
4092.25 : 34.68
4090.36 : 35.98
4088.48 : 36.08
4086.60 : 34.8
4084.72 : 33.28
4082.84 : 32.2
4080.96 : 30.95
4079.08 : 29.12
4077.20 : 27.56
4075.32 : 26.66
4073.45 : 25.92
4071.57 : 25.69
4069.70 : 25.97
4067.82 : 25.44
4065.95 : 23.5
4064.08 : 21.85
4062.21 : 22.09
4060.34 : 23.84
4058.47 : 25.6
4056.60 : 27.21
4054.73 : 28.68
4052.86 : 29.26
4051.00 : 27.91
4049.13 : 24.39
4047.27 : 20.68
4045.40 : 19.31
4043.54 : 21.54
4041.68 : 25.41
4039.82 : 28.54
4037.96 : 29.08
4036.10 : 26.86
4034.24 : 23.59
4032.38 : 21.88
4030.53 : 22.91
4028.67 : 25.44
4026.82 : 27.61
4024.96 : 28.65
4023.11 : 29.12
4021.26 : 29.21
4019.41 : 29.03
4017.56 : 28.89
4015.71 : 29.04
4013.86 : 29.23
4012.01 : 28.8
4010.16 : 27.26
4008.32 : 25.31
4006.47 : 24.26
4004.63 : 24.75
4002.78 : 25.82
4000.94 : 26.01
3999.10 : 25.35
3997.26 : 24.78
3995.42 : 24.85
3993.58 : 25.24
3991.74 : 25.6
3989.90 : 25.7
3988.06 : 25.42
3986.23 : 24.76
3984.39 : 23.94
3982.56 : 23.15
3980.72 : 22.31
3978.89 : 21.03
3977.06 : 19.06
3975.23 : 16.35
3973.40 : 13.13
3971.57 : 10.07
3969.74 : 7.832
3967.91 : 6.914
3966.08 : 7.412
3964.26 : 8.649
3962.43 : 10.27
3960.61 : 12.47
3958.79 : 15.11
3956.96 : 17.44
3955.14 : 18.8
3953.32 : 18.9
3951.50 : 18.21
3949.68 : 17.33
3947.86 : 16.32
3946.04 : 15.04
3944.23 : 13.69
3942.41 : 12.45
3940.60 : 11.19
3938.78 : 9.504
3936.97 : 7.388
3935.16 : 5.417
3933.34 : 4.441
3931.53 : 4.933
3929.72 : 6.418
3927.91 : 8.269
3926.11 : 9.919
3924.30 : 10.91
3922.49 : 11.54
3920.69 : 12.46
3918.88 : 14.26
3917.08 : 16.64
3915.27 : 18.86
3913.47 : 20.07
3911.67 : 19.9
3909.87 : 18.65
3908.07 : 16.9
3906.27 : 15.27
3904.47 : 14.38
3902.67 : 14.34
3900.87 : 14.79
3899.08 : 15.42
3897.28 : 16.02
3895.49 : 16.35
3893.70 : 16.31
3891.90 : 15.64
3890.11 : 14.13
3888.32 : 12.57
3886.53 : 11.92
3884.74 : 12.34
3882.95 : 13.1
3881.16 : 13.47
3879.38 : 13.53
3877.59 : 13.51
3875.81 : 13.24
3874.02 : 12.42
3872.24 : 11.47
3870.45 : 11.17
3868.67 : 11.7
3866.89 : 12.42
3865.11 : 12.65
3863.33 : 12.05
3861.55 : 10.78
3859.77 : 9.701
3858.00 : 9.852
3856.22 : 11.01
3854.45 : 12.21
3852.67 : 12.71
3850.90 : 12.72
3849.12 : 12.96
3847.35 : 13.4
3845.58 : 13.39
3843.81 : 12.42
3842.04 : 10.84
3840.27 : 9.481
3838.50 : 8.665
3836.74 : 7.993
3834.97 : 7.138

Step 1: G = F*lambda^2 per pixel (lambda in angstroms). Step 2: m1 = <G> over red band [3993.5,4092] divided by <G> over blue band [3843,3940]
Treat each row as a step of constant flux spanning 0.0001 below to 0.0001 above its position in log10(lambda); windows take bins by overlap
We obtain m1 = 2.3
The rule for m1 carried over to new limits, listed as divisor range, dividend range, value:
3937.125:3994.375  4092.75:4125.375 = 1.93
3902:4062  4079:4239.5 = 1.59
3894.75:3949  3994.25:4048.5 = 2.09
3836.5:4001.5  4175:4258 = 2.19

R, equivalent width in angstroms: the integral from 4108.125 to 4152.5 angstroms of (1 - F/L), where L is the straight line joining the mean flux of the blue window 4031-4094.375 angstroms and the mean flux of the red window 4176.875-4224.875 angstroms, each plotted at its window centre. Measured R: -2.5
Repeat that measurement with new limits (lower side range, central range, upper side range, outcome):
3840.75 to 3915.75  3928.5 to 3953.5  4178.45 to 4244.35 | 7.85 angstroms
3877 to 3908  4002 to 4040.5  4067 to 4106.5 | -3.78 angstroms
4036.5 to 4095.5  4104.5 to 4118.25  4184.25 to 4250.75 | -1.00 angstroms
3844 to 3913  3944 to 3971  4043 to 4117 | 7.79 angstroms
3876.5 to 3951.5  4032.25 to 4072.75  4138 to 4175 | -4.23 angstroms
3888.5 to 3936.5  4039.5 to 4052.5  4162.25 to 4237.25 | -2.51 angstroms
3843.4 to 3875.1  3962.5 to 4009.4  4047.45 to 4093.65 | 3.83 angstroms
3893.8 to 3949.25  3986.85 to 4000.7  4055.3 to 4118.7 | -3.71 angstroms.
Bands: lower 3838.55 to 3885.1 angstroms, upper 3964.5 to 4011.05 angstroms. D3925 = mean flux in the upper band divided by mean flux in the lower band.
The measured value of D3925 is 1.74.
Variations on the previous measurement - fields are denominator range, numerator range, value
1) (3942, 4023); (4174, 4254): 1.34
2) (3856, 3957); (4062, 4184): 2.20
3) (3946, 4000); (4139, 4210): 1.60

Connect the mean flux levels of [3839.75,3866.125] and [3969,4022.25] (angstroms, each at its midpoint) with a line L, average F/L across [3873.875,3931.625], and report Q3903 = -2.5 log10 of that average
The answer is 0.13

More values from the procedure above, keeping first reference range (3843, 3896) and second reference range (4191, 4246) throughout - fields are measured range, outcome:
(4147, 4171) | -0.23 mag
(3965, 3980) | 0.32 mag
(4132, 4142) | -0.17 mag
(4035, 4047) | -0.23 mag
